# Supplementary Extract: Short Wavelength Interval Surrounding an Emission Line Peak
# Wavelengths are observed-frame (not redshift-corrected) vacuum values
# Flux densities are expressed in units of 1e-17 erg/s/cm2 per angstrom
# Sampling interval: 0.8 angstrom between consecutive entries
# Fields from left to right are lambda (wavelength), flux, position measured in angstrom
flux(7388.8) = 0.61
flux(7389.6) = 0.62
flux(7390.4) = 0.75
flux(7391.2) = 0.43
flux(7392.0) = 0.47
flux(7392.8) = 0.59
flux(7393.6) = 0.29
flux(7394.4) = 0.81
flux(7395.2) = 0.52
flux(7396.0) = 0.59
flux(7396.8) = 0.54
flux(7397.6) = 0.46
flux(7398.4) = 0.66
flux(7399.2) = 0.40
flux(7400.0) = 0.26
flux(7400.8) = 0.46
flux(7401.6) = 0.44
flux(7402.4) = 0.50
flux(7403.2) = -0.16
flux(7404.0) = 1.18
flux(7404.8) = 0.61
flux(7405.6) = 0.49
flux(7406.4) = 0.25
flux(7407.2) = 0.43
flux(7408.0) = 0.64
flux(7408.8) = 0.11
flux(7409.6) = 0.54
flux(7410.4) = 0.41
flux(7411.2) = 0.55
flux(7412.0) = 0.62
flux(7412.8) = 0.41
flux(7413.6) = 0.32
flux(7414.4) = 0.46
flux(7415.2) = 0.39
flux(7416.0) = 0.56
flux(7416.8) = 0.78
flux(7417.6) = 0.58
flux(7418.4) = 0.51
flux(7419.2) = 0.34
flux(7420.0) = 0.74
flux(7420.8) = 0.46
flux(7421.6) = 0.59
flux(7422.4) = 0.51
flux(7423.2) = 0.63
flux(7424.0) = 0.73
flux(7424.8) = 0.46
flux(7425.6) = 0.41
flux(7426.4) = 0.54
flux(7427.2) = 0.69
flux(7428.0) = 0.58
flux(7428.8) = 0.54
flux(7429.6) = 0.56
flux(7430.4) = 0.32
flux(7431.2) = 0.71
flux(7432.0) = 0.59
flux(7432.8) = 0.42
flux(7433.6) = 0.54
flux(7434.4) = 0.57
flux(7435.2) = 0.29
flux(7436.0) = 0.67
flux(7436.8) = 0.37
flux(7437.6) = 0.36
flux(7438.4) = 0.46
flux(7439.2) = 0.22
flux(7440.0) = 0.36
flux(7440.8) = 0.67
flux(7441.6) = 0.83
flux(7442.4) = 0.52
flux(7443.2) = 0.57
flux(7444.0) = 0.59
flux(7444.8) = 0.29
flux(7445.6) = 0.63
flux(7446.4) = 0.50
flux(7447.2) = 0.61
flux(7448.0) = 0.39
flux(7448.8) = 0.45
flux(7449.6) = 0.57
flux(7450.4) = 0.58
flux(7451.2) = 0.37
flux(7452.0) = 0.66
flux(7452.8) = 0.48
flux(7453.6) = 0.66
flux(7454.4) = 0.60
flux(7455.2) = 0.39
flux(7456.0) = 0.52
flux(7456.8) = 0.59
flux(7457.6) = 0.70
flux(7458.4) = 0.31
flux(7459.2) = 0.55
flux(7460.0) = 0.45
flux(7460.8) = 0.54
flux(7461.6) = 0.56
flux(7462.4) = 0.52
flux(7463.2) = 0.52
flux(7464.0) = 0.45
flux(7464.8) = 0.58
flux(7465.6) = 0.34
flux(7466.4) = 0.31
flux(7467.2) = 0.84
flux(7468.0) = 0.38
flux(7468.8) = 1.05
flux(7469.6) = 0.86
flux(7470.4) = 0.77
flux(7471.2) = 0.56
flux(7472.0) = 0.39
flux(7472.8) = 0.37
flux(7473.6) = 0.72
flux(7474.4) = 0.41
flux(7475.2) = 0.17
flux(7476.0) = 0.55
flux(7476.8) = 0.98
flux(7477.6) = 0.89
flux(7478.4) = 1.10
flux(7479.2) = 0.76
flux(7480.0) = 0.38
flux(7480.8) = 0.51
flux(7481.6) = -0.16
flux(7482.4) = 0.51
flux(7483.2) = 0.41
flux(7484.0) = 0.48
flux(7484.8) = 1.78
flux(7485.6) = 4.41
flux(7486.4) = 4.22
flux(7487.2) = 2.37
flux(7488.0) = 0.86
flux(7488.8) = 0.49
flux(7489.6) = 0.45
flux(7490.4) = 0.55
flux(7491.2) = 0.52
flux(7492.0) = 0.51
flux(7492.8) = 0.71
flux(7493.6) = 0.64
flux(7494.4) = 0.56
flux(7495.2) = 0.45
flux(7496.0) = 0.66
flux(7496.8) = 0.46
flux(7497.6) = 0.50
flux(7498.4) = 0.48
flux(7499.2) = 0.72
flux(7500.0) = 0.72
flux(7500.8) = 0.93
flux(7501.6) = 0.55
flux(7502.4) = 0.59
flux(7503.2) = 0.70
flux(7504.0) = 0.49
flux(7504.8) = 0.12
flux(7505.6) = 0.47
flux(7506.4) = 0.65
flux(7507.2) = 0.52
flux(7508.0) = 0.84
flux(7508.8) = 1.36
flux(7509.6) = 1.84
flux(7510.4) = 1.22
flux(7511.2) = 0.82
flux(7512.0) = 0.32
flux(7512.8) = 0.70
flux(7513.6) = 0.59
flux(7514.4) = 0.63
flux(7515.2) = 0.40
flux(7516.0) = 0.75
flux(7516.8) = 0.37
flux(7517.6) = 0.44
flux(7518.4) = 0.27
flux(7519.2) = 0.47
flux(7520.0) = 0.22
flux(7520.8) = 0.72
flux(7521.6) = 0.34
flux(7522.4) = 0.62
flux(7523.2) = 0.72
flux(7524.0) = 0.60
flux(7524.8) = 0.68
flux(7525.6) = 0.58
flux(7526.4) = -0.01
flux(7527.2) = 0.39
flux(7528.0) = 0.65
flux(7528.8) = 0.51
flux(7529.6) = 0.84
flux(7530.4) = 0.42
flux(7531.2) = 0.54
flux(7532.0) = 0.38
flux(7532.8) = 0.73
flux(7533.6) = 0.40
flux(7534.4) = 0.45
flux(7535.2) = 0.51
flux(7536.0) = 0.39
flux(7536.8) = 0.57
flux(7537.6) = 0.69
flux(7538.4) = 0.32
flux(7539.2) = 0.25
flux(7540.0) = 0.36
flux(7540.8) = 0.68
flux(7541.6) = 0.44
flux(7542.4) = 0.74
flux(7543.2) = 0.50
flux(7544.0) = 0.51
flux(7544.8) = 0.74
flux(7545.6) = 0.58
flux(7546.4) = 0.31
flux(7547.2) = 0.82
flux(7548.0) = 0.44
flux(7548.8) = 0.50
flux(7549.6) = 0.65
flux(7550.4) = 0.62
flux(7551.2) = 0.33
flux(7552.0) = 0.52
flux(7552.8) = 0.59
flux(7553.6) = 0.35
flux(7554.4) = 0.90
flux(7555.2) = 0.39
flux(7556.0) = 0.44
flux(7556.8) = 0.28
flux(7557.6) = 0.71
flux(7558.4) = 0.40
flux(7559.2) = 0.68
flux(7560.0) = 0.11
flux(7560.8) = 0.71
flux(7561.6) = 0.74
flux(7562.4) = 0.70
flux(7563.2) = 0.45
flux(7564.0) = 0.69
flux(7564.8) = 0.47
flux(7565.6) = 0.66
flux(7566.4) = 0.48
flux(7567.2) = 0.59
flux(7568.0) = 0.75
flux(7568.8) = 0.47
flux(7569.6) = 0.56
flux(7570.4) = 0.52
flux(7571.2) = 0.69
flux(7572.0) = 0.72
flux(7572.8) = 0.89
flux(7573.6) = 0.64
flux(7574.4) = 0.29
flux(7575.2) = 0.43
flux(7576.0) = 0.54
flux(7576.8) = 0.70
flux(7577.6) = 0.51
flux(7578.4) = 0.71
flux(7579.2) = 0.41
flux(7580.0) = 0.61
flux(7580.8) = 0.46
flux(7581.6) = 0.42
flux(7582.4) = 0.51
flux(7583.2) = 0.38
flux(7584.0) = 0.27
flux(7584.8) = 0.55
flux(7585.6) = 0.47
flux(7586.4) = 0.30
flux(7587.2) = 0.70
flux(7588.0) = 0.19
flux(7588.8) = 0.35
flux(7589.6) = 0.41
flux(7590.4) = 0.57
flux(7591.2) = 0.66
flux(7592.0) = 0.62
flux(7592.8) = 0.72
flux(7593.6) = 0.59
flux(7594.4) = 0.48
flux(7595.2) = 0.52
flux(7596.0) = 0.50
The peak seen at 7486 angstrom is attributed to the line H-alpha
